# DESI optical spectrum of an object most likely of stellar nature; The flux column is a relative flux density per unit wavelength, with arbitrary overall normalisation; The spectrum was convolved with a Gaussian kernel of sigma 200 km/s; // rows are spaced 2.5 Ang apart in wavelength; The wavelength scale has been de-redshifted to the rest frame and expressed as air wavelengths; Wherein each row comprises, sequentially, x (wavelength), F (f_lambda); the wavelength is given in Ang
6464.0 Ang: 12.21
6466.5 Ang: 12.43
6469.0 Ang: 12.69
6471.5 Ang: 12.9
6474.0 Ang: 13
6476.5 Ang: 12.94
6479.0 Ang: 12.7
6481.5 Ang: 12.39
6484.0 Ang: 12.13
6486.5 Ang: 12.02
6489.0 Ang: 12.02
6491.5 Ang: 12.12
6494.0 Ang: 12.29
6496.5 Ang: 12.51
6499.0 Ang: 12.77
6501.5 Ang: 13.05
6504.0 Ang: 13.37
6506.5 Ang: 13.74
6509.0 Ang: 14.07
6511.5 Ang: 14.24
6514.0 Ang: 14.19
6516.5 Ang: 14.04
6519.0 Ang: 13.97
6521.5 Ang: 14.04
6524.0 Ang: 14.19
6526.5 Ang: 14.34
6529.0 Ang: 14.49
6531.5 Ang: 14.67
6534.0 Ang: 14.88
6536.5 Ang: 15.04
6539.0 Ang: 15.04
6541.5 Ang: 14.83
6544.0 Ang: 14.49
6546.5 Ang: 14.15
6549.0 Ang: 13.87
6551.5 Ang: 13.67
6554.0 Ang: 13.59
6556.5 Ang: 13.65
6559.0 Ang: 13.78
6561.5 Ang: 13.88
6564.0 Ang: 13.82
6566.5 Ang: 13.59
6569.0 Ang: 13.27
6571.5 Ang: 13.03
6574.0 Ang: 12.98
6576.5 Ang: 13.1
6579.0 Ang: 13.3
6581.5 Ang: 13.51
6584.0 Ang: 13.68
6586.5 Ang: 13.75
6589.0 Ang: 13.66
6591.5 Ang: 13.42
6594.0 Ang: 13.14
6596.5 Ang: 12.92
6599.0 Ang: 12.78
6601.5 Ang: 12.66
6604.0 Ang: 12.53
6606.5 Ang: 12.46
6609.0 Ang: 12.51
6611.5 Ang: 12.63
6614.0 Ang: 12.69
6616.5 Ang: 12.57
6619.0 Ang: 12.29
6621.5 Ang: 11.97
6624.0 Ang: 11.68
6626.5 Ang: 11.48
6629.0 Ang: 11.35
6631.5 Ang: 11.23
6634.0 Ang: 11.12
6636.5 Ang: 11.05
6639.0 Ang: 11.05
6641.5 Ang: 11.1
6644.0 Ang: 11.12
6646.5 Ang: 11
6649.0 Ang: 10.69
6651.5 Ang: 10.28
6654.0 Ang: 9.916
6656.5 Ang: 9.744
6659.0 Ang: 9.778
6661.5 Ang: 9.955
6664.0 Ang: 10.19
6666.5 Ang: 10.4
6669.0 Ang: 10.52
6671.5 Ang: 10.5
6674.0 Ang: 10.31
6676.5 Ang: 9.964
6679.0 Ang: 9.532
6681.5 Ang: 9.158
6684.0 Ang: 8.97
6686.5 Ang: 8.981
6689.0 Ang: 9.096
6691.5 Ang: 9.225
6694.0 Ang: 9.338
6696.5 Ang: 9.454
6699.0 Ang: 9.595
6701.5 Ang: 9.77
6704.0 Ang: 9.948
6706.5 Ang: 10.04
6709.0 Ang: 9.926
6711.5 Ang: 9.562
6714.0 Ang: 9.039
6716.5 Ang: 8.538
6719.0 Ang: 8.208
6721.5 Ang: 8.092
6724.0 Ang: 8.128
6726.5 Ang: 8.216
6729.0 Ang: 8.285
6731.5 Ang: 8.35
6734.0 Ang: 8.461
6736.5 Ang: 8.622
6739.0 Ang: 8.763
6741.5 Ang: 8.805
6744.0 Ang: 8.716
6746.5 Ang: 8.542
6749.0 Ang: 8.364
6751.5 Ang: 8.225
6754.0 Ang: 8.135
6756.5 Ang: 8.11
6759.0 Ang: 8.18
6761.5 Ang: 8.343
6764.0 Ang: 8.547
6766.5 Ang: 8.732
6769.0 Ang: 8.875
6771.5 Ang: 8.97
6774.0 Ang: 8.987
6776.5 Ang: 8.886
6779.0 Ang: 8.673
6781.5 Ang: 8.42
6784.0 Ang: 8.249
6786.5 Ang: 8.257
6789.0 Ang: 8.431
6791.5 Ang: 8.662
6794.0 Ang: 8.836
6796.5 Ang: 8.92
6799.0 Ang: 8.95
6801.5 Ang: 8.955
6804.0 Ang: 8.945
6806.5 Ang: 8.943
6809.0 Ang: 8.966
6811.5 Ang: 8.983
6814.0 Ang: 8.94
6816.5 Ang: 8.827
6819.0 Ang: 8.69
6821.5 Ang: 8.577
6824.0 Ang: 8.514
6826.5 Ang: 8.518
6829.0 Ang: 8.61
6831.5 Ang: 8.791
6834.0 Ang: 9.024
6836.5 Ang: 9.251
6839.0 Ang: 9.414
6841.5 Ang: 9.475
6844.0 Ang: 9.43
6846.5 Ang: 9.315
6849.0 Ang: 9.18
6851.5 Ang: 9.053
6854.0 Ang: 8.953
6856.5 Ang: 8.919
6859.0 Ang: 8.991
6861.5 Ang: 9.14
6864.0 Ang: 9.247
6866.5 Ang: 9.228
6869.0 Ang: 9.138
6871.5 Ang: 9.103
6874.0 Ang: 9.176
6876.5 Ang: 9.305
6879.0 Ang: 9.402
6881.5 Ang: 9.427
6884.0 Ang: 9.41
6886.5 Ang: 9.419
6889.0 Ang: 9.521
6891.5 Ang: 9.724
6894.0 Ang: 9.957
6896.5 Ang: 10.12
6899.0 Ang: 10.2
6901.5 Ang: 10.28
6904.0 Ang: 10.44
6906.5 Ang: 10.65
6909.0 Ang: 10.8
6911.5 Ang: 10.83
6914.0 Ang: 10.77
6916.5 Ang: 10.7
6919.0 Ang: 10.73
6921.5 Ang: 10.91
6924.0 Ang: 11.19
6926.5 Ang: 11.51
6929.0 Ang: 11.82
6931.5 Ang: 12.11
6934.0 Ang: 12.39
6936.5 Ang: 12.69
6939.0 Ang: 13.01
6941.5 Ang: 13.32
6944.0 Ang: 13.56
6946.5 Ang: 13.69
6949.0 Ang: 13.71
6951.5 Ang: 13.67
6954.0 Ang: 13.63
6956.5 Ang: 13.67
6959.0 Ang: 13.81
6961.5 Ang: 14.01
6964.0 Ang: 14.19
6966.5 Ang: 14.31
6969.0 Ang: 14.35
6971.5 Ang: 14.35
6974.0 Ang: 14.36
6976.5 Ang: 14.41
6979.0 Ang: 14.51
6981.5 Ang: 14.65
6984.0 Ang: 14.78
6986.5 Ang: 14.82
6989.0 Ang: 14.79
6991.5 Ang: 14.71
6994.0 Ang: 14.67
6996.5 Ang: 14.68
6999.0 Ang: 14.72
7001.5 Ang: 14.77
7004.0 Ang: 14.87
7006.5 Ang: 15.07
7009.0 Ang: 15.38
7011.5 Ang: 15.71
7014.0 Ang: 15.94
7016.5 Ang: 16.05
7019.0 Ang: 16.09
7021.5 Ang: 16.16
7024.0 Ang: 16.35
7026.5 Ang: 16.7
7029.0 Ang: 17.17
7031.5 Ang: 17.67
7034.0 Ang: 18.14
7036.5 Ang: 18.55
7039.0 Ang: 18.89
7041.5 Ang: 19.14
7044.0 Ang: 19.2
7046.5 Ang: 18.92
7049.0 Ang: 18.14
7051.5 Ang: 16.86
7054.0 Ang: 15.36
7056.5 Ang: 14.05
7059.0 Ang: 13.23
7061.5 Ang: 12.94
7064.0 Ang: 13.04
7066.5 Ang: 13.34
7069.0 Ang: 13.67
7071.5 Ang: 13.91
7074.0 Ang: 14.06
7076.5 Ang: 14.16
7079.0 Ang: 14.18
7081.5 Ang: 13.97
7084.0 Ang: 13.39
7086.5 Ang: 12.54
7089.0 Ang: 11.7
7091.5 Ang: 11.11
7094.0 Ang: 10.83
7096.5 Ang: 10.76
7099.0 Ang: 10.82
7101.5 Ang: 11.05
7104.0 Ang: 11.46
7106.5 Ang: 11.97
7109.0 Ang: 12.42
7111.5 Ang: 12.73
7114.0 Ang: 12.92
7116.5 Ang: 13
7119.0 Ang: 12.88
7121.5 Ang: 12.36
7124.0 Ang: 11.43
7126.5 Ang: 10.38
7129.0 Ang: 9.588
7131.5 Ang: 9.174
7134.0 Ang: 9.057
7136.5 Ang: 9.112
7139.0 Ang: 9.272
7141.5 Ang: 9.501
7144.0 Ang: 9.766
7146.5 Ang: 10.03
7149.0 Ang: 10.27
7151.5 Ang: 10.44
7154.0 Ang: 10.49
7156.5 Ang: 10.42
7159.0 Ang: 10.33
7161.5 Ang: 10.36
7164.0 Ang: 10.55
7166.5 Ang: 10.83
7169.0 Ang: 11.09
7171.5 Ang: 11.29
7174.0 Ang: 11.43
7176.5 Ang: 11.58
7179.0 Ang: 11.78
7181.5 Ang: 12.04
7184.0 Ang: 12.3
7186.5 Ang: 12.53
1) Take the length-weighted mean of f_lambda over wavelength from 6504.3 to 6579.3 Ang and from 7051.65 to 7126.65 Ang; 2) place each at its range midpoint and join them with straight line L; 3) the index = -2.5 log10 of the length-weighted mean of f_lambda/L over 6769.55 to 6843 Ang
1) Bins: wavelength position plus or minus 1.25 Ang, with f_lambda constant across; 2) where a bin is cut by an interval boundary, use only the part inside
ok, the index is 0.45 mag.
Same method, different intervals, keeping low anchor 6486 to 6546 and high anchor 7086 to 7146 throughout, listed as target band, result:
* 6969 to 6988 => -0.24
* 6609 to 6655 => 0.16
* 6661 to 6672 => 0.26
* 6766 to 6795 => 0.41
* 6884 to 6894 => 0.25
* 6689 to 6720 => 0.35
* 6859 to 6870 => 0.31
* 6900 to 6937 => 0.07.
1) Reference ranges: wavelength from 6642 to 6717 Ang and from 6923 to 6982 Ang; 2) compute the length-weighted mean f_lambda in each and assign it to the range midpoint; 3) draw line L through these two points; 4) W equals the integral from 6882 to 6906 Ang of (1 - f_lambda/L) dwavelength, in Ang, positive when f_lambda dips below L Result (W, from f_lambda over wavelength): 5.3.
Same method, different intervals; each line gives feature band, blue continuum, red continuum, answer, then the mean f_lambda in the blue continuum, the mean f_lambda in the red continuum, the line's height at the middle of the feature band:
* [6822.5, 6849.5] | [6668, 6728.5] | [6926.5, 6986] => 6.04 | 9.32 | 13.7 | 11.6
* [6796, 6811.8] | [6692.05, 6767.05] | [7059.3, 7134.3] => 0.86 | 8.77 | 12.2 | 9.47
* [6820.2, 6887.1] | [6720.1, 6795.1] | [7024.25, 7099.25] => 9.02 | 8.49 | 15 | 10.5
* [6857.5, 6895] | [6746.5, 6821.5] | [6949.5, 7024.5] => 6.84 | 8.65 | 14.8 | 11.4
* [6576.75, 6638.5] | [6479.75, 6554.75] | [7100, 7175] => 3.51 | 13.7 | 10.9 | 13.3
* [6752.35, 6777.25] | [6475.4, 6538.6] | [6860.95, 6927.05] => 5.79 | 13.5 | 10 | 11.2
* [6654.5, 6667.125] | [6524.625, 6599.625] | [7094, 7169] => 3.14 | 13.8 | 10.8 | 13.3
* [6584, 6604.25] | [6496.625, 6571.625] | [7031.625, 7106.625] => 1.24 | 14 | 14.4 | 14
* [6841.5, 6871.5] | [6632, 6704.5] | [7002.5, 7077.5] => 8.95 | 10.1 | 16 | 13.1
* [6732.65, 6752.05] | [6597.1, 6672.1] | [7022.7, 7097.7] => 5.85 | 11.3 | 15.1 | 12.3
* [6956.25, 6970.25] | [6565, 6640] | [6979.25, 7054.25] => 1.53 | 12.6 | 16.3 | 15.8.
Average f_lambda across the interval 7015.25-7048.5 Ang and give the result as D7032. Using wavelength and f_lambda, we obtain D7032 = 17.6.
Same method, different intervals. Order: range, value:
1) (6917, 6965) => 12.8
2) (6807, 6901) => 9.19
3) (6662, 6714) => 9.71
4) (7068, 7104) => 12.5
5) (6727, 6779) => 8.54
